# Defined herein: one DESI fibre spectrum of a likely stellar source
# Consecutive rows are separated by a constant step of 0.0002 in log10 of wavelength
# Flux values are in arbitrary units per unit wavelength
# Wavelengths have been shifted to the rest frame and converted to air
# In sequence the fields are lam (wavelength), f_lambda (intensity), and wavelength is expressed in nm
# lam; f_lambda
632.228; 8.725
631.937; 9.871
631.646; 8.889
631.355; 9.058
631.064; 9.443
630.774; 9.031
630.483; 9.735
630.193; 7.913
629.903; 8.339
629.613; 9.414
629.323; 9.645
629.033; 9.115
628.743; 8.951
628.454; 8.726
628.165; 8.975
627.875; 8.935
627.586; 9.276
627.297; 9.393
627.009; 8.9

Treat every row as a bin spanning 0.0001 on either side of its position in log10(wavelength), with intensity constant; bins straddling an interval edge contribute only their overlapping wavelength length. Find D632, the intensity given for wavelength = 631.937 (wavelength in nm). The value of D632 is 9.871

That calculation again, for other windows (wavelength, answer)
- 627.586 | 9.276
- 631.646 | 8.889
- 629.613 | 9.414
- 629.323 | 9.645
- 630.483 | 9.735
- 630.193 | 7.913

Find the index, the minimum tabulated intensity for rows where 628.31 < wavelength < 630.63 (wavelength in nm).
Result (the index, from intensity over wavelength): 7.913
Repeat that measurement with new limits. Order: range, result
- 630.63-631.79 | 8.889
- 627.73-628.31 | 8.935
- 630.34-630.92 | 9.031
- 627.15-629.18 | 8.726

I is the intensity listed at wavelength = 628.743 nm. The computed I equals 8.951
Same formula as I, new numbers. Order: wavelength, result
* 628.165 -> 8.975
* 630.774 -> 9.031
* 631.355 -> 9.058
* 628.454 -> 8.726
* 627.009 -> 8.9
